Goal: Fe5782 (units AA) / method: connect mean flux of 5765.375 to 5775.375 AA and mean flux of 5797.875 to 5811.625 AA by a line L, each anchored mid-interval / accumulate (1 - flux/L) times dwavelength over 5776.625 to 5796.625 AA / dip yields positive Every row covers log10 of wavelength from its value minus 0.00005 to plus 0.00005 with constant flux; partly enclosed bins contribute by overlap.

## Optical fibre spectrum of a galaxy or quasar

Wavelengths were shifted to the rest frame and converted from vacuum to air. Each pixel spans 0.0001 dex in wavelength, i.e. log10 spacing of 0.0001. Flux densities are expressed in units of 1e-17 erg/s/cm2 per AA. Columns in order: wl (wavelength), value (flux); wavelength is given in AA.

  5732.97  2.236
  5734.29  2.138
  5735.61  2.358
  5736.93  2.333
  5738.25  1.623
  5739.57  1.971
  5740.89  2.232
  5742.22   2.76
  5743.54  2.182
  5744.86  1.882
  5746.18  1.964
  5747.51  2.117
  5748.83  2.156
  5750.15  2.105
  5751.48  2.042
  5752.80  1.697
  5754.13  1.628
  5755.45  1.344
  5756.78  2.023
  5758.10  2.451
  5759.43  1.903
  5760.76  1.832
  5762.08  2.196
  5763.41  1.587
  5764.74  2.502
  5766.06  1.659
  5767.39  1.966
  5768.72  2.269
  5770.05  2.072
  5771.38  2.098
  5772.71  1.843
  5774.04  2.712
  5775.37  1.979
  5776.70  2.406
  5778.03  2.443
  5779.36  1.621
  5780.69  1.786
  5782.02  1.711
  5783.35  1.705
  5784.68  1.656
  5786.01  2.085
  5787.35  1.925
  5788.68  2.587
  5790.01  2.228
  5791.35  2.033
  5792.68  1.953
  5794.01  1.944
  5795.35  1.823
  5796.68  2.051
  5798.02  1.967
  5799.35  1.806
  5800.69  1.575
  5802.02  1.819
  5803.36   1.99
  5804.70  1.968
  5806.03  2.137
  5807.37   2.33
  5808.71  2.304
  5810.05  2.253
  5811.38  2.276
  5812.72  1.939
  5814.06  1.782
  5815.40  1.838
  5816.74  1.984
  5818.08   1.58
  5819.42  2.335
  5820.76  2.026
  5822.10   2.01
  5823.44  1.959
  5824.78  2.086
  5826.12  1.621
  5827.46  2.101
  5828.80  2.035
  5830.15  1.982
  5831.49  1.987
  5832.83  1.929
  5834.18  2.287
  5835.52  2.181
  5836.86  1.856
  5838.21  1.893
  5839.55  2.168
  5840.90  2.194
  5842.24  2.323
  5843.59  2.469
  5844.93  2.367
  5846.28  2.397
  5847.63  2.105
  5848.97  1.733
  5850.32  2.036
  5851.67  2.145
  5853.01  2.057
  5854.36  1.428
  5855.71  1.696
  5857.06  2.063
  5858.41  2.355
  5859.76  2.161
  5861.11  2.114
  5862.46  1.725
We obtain 0.7 AA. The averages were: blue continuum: 2.08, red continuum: 2.04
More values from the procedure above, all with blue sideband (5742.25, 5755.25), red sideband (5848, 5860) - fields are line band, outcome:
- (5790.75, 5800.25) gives 0.23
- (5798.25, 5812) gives -0.47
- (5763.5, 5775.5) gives -0.71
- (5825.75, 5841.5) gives -0.48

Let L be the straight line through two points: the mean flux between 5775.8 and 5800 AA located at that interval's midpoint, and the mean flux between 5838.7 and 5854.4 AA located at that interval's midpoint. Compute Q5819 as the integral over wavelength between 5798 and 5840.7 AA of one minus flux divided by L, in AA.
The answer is 1.4 AA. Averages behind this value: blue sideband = 1.99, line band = 2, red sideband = 2.14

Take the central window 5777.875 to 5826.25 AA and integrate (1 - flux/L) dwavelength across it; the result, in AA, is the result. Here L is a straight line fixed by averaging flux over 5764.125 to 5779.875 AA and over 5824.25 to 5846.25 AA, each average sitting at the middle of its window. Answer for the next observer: 3.3 AA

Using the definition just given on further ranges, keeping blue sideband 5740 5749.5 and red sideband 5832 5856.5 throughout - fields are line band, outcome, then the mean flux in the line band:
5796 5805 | 1.0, 1.88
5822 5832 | 0.6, 1.97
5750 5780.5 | 2.1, 2.01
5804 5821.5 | 0.4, 2.06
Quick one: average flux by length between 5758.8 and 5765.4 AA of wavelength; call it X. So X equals 2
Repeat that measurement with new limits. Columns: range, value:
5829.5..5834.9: 2.05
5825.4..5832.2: 1.95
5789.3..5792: 2.14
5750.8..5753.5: 1.86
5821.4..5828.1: 1.96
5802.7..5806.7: 2.03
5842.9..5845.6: 2.42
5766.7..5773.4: 2.05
